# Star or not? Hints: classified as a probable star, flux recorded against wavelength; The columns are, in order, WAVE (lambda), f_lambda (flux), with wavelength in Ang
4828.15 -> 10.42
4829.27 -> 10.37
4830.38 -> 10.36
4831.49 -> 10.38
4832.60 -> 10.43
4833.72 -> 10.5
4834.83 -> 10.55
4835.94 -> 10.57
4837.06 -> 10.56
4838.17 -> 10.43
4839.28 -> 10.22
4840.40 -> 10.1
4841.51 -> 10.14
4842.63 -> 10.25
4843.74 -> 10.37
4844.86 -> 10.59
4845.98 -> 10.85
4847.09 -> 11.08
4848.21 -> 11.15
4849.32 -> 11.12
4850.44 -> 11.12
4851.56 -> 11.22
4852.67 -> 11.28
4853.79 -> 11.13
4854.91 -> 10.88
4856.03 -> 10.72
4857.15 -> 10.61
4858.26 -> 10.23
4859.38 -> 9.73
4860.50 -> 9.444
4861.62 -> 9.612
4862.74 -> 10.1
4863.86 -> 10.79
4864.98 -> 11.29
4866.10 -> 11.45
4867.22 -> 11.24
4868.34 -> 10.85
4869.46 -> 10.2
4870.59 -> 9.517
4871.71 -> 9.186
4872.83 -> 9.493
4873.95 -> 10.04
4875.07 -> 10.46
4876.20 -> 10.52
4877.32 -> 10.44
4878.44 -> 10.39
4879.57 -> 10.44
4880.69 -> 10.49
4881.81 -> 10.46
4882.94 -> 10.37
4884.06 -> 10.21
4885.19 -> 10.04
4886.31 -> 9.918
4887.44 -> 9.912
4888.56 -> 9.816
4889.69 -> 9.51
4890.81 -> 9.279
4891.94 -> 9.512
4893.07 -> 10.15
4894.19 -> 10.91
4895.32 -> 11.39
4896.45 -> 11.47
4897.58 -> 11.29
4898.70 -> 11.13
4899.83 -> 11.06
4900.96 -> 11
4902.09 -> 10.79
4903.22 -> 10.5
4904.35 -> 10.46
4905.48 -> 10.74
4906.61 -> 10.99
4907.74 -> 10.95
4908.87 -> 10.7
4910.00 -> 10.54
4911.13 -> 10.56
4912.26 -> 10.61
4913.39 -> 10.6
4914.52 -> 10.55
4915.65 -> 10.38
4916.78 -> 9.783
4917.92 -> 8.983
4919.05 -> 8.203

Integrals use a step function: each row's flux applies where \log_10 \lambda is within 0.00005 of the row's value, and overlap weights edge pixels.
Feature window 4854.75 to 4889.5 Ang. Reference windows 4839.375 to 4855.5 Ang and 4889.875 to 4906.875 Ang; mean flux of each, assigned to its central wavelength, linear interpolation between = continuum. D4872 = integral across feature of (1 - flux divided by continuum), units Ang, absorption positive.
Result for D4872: 1.5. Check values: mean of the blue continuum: 10.8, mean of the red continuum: 10.7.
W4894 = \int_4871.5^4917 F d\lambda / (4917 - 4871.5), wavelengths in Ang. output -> 10.4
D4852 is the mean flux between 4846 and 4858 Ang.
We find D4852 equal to 11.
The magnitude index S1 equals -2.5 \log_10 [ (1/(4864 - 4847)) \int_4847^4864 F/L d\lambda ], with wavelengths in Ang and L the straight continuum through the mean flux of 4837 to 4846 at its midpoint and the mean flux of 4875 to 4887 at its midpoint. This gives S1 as -0.03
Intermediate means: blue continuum 10.4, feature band 10.6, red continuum 10.3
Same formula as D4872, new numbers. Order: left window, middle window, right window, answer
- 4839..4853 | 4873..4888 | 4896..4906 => 0.82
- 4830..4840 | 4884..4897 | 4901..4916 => 0.53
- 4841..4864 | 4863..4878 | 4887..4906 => 0.21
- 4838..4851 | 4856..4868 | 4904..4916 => 0.18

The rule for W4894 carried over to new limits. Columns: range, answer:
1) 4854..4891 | 10.2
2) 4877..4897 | 10.3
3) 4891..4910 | 10.8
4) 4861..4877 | 10.3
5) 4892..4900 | 11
